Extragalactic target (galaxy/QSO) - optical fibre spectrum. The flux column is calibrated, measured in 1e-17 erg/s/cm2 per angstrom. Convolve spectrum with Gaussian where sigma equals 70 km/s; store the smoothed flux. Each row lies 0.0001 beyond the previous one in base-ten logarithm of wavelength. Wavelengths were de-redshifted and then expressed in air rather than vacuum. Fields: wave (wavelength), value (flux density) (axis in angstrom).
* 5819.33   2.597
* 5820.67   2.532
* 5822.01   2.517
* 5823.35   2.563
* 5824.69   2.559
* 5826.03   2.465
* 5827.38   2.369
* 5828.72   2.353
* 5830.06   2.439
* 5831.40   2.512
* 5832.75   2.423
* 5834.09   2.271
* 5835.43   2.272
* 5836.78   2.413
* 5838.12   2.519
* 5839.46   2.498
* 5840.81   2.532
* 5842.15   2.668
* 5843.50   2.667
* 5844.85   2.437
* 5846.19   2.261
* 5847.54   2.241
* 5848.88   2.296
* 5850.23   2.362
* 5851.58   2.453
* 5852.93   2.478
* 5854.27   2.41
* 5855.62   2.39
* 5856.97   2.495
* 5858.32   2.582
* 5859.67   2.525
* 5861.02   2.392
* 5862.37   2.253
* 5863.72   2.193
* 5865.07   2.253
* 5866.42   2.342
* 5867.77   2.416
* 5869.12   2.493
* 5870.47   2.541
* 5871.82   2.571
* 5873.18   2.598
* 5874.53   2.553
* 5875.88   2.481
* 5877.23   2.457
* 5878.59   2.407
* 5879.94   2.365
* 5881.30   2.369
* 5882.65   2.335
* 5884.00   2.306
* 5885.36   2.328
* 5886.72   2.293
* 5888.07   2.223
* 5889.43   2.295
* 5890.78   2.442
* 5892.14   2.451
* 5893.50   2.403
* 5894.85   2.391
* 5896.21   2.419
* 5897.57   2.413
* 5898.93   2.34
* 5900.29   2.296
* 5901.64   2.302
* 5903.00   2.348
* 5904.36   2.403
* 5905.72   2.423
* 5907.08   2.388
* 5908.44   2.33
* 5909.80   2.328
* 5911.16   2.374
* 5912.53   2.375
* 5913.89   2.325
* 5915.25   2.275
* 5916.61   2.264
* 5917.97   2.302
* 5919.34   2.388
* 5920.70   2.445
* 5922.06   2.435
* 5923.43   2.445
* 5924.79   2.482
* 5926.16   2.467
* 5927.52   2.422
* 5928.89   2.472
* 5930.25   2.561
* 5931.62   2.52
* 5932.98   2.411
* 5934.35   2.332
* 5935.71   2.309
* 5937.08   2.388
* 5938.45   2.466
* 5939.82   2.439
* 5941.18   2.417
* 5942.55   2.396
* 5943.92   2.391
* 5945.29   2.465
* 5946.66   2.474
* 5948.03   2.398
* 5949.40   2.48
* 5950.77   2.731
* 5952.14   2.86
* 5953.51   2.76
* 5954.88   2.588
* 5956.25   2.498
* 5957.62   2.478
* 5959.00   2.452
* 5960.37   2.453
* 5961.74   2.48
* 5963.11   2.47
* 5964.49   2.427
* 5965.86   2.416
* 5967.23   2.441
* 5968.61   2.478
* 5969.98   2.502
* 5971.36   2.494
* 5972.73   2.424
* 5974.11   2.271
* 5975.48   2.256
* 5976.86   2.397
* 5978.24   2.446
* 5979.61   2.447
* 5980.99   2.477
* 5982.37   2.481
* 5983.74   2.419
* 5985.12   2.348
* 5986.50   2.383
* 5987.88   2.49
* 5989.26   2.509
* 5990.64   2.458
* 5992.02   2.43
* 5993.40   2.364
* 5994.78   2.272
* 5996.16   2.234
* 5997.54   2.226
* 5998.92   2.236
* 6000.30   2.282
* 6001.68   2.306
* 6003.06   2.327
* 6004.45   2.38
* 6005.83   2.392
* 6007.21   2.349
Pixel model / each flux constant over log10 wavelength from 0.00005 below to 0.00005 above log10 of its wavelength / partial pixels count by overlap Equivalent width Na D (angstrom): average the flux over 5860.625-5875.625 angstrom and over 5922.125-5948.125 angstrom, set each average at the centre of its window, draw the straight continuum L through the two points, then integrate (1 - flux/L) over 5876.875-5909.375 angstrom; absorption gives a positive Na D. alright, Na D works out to 0.9 angstrom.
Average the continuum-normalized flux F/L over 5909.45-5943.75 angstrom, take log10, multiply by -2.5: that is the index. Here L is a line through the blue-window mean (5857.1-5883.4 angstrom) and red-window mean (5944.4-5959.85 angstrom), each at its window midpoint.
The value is 0.05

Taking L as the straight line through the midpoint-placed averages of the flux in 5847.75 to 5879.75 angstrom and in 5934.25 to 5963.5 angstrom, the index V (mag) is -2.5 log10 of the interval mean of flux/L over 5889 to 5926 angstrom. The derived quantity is 0.04 mag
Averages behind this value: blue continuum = 2.43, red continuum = 2.49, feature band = 2.38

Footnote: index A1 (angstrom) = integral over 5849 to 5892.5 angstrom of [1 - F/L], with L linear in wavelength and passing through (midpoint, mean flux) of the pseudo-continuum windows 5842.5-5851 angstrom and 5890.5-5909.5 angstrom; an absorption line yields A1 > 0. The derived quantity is -0.4 angstrom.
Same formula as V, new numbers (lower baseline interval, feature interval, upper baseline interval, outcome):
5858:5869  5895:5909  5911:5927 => 0.00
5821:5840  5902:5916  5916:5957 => 0.05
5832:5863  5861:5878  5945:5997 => 0.00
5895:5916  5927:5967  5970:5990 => -0.04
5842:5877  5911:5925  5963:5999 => 0.02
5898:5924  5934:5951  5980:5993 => -0.02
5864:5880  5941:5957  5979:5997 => -0.05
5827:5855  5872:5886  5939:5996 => 0.00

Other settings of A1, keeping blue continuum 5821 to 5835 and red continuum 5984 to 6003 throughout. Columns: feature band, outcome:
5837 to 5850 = -0.1 angstrom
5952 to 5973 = -1.2 angstrom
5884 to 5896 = 0.3 angstrom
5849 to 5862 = -0.1 angstrom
